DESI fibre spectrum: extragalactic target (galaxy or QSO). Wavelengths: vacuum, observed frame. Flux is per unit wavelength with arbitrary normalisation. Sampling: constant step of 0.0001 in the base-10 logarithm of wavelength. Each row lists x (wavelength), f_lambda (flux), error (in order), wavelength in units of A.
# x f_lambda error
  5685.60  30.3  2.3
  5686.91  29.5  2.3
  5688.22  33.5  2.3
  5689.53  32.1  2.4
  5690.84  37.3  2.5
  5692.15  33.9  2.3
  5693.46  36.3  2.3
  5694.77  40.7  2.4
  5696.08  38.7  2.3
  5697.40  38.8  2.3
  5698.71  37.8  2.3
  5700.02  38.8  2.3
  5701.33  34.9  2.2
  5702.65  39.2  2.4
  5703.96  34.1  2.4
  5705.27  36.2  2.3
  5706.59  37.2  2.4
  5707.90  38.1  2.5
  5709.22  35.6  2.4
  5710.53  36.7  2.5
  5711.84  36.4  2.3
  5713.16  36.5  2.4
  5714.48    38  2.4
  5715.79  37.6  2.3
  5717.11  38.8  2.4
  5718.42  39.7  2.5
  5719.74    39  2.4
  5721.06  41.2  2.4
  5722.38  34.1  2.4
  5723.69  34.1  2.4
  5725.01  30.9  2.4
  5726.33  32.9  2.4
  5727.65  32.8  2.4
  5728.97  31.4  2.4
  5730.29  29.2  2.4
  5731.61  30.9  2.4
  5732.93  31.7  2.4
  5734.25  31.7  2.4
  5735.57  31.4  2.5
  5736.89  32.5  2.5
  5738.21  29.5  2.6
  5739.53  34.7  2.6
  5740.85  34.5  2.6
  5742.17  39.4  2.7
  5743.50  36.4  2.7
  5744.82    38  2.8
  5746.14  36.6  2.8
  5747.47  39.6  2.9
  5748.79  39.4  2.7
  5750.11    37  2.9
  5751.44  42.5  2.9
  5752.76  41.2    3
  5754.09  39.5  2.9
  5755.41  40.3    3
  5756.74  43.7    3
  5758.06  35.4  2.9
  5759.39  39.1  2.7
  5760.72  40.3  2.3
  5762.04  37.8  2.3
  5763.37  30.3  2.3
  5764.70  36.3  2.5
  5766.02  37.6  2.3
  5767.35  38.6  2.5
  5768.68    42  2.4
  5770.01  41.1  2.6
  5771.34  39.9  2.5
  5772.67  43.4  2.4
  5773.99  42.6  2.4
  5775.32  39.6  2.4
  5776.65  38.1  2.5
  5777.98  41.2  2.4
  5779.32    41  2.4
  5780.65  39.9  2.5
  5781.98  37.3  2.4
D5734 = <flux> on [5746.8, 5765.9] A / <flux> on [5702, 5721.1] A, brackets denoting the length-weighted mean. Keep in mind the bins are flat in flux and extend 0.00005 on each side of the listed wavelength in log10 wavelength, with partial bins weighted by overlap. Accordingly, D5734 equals 1.0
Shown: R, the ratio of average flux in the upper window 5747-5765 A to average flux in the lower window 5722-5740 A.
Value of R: 1.21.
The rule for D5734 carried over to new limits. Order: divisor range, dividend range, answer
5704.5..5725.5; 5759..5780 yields 1.06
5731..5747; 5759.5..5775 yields 1.15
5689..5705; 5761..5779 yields 1.06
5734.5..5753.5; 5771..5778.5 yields 1.12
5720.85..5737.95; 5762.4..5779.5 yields 1.21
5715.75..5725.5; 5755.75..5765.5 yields 1.02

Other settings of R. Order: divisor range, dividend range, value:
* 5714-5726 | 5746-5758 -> 1.08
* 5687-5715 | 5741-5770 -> 1.06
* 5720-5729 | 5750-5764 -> 1.13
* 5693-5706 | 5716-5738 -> 0.90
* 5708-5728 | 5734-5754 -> 1.00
